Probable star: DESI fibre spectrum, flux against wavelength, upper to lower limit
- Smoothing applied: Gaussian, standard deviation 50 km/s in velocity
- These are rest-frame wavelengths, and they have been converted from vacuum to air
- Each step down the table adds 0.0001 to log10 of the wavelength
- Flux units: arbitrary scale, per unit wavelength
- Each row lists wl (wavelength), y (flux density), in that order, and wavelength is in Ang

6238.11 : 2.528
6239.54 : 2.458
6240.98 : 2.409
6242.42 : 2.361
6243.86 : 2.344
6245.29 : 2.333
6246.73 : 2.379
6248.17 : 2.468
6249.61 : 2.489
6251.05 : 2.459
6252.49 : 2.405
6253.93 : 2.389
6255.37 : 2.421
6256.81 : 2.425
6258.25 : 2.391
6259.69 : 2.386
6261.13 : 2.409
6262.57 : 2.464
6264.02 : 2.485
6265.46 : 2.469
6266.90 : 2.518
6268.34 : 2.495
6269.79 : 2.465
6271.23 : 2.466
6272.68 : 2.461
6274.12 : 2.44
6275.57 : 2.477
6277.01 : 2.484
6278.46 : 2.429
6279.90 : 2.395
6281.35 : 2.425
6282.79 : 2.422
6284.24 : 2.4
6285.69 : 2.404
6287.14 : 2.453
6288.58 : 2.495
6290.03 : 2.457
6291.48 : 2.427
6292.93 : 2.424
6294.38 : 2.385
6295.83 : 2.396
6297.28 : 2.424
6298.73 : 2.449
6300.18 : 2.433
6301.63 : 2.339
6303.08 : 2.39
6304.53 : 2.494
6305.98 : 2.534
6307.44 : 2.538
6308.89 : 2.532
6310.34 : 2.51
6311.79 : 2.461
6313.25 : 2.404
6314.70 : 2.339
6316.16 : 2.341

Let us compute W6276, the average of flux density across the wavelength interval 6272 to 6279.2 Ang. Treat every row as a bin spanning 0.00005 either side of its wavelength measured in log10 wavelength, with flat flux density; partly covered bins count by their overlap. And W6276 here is 2.46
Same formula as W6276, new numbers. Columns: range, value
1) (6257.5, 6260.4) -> 2.39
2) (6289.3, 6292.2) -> 2.44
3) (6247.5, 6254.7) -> 2.44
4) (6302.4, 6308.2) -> 2.49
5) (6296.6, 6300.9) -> 2.44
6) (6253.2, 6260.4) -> 2.4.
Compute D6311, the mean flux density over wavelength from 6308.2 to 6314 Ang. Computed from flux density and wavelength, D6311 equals 2.48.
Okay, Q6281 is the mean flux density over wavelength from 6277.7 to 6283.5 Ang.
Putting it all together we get 2.42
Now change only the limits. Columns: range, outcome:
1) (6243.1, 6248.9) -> 2.38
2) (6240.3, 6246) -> 2.36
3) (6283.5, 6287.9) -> 2.42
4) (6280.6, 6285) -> 2.41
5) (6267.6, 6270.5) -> 2.48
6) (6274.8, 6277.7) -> 2.48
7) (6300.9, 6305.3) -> 2.41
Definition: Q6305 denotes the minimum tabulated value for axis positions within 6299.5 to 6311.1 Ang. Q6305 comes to 2.339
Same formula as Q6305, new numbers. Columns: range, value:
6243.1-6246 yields 2.333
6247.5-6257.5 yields 2.389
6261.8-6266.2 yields 2.464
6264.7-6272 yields 2.465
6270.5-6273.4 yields 2.461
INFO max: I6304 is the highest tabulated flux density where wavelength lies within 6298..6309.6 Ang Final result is 2.538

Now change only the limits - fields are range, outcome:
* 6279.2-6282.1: 2.425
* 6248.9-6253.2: 2.489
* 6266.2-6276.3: 2.518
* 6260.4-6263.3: 2.464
